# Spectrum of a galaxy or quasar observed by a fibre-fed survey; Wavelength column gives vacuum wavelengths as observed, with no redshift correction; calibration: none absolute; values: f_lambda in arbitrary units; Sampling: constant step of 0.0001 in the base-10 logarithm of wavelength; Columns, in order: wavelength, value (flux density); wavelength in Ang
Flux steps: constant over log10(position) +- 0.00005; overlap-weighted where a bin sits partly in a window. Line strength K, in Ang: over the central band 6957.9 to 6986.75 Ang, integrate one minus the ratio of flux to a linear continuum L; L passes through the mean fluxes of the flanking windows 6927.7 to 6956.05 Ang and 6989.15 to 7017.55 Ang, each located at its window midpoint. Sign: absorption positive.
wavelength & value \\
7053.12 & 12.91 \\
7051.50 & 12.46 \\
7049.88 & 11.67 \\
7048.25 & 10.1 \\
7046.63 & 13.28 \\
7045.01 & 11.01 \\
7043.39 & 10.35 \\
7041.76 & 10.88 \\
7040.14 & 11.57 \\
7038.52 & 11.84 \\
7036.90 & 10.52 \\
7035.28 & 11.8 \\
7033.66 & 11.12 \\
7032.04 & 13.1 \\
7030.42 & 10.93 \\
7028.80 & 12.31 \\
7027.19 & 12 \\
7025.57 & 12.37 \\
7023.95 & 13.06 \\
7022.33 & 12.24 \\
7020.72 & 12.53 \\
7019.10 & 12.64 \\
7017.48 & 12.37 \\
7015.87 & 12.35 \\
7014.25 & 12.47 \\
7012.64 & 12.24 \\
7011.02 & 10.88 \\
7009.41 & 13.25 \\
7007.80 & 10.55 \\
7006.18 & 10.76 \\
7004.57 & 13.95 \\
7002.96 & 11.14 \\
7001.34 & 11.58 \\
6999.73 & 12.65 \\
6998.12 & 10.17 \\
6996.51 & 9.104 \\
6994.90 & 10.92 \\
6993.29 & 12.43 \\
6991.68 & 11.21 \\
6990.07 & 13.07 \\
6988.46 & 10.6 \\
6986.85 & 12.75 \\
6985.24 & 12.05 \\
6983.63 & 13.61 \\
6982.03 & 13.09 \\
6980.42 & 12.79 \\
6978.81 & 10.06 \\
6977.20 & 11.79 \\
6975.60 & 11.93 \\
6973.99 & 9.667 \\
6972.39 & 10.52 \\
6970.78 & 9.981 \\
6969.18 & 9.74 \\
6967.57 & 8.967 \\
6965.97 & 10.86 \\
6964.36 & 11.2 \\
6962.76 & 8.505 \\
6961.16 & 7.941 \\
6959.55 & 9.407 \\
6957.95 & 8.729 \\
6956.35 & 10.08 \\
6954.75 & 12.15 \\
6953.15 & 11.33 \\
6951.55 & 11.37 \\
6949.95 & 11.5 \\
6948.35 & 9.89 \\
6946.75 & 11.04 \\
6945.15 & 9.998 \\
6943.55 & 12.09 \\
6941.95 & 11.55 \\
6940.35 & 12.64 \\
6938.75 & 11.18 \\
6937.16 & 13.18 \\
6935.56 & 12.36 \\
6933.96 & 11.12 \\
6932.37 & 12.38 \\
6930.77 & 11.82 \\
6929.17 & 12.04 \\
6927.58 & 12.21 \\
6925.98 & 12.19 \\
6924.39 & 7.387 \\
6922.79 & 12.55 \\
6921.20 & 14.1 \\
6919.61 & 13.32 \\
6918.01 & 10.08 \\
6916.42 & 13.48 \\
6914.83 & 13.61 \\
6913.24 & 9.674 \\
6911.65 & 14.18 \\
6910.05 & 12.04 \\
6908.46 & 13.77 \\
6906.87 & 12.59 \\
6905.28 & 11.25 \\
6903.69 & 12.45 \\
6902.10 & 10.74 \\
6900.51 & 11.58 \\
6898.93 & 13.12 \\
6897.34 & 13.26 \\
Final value 2.4 Ang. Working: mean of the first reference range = 11.6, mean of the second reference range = 11.7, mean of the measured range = 10.7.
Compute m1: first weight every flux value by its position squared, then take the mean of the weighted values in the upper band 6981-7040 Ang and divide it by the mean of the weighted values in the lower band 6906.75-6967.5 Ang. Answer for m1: 1.1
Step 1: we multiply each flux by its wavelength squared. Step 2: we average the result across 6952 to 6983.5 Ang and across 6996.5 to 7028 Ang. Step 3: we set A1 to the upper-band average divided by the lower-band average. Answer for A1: 1.2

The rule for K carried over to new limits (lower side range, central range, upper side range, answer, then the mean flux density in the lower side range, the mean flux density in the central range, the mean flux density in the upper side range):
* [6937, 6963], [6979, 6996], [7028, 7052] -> -1.6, 10.7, 12.1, 11.5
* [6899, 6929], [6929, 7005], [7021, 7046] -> 4.7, 12.1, 11.2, 11.7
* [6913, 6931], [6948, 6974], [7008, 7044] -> 4.0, 11.9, 10.1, 11.9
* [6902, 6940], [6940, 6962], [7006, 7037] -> 2.6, 12.1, 10.6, 12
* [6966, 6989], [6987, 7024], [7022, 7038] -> -0.7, 11.2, 11.8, 11.9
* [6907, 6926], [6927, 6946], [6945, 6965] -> -1.2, 12.2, 11.9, 10.2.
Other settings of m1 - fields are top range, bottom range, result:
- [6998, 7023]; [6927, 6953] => 1.06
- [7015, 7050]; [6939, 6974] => 1.16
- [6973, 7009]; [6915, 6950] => 1.01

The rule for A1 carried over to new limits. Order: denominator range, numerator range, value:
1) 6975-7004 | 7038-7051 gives 0.98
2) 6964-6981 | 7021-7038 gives 1.14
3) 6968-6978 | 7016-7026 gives 1.20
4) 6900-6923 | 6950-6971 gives 0.83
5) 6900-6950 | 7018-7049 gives 1.02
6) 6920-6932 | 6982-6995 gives 1.05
